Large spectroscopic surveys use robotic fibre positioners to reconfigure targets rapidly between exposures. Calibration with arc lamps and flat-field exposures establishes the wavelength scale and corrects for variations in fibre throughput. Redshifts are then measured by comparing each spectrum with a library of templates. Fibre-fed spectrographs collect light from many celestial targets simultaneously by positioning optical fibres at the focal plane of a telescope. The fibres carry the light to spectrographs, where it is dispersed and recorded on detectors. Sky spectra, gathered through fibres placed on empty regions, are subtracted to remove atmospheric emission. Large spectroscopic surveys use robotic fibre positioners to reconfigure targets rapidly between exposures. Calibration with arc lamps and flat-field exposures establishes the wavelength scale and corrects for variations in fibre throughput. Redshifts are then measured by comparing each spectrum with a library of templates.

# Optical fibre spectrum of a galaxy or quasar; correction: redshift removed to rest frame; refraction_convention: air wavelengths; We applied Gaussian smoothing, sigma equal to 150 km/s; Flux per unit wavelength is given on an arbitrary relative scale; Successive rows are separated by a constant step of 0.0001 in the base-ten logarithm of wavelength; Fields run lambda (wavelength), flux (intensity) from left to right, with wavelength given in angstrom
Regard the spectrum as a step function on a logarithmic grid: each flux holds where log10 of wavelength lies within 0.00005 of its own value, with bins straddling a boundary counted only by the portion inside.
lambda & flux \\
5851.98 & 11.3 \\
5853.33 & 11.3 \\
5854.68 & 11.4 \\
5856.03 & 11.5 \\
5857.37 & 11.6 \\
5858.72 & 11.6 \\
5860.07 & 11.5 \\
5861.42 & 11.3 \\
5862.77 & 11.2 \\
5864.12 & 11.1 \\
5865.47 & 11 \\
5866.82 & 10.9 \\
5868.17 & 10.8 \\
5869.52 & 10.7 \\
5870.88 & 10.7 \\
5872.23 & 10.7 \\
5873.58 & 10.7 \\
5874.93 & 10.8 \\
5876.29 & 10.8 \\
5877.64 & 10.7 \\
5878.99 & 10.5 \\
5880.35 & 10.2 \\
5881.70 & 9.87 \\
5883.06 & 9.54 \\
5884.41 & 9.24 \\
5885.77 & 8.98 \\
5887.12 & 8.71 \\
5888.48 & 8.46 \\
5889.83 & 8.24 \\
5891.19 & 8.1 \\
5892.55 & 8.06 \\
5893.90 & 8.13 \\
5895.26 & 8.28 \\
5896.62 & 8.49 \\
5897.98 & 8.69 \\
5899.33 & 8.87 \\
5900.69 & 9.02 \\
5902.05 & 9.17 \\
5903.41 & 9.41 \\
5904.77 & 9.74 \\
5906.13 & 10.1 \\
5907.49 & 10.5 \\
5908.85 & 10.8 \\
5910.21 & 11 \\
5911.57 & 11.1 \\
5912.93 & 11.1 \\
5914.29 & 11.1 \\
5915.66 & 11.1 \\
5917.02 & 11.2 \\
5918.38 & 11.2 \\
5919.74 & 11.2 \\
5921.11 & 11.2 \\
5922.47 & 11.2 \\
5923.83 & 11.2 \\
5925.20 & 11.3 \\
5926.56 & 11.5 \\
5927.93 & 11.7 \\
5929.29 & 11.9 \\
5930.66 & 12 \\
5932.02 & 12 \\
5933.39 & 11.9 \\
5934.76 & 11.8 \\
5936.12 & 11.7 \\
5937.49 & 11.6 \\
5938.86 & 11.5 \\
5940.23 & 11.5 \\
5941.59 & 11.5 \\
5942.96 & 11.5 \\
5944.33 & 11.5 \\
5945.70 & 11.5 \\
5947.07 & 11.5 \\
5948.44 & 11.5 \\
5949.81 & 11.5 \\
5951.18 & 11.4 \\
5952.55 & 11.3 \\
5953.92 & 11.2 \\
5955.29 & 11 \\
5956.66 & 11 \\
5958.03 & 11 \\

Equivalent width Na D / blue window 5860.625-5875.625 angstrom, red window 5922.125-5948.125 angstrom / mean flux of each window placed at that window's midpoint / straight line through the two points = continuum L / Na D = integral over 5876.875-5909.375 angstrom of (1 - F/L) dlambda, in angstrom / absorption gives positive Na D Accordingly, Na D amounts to 5.6 angstrom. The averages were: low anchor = 10.9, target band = 9.24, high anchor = 11.6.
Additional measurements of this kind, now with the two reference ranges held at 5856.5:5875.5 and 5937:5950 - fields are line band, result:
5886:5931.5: 4.83 angstrom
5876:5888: 1.47 angstrom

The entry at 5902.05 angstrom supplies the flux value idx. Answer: 9.17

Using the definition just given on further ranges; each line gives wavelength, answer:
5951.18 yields 11.4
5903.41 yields 9.41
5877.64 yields 10.7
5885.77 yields 8.98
